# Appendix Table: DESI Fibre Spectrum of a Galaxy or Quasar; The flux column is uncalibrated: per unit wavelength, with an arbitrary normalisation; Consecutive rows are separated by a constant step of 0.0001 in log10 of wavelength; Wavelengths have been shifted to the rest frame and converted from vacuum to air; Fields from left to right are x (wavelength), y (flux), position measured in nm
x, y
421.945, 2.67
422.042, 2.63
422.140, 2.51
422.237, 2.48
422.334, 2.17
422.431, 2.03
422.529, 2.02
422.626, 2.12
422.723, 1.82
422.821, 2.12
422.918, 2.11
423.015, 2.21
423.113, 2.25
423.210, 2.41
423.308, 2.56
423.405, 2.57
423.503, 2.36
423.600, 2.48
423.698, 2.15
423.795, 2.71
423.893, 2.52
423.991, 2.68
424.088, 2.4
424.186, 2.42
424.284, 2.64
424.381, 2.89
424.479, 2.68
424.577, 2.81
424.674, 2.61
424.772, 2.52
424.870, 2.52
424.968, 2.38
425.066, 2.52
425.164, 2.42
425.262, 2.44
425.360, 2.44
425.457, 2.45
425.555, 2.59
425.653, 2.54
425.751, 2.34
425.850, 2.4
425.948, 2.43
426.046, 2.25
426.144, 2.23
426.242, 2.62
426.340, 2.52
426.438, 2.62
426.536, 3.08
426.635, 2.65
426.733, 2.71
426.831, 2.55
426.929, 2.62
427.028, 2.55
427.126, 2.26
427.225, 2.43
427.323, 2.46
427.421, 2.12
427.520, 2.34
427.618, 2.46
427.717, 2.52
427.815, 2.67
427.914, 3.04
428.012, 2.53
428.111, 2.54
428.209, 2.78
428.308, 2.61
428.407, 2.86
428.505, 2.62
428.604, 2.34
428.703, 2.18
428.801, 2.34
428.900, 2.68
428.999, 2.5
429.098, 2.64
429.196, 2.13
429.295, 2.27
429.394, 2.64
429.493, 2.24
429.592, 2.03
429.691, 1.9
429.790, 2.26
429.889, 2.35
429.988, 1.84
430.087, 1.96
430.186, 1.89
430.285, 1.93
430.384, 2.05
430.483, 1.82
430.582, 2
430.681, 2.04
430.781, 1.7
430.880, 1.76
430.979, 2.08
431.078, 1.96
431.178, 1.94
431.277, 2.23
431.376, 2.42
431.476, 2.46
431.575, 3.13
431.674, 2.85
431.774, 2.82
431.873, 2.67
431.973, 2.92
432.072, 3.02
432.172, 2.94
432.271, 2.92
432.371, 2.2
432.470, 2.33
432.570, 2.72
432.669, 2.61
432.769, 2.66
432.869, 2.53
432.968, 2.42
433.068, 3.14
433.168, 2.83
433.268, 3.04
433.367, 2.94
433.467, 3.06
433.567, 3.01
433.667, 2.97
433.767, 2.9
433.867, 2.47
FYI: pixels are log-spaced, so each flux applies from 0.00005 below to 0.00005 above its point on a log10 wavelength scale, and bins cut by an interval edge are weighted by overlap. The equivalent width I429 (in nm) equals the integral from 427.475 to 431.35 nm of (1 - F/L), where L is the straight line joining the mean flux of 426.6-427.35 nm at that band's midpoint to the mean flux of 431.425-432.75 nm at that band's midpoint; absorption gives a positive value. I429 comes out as 0.51 nm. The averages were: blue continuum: 2.53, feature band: 2.27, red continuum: 2.74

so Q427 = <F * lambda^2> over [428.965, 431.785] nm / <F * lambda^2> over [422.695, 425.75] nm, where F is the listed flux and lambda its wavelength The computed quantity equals 0.92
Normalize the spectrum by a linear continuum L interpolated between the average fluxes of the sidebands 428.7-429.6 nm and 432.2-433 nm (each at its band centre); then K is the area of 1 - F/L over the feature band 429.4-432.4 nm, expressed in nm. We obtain 0.24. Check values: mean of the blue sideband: 2.39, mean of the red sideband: 2.56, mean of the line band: 2.28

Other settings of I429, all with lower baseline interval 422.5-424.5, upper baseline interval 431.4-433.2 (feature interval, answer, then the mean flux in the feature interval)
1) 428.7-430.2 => 0.21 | 2.25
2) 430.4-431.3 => 0.24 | 1.94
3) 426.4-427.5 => -0.01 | 2.54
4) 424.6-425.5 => -0.02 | 2.49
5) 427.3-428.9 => 0.02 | 2.53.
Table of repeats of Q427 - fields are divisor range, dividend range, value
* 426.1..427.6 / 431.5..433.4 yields 1.13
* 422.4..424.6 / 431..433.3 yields 1.15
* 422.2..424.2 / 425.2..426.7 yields 1.10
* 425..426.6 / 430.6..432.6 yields 1.01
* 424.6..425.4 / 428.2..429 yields 1.03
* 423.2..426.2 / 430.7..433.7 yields 1.08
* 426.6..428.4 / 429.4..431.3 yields 0.80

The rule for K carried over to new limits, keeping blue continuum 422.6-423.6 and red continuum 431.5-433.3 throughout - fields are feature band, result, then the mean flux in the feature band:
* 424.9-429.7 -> 0.00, 2.48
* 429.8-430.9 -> 0.29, 1.96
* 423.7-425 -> -0.14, 2.59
